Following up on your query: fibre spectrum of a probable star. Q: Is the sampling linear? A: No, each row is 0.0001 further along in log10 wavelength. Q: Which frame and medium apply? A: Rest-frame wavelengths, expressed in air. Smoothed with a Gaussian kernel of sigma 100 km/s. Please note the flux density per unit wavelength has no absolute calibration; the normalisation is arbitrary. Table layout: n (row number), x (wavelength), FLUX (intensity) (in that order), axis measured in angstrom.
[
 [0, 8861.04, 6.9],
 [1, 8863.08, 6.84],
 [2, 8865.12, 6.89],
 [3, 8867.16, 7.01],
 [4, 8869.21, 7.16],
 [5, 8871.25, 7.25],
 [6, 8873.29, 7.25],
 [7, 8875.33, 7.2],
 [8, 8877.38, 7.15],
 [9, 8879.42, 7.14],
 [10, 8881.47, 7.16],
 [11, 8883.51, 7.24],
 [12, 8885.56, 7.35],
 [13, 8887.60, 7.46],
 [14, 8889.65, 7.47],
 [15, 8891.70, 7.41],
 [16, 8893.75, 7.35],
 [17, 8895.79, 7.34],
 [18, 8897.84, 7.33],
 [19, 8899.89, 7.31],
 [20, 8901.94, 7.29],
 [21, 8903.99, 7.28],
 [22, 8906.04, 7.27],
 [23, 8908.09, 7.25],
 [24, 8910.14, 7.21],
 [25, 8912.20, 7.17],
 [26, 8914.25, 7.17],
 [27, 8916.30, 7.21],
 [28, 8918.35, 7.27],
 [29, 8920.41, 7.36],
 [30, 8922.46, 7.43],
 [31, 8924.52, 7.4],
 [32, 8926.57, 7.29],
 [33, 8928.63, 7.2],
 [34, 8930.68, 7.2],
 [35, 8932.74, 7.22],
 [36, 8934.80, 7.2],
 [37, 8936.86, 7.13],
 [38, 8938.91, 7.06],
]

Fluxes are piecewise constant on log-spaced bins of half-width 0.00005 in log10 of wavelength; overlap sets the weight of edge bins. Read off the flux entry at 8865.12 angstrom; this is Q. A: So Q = 6.89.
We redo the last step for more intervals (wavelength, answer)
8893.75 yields 7.35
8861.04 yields 6.9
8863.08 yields 6.84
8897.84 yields 7.33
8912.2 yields 7.17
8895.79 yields 7.34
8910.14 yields 7.21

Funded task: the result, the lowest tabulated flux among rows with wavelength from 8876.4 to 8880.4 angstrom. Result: 7.14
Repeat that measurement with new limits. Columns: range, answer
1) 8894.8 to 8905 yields 7.28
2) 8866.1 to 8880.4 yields 7.01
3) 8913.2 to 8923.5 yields 7.17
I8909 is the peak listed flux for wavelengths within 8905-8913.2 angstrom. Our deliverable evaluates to 7.27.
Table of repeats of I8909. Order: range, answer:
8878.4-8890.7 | 7.47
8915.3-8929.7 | 7.43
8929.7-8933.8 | 7.22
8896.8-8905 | 7.33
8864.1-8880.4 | 7.25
